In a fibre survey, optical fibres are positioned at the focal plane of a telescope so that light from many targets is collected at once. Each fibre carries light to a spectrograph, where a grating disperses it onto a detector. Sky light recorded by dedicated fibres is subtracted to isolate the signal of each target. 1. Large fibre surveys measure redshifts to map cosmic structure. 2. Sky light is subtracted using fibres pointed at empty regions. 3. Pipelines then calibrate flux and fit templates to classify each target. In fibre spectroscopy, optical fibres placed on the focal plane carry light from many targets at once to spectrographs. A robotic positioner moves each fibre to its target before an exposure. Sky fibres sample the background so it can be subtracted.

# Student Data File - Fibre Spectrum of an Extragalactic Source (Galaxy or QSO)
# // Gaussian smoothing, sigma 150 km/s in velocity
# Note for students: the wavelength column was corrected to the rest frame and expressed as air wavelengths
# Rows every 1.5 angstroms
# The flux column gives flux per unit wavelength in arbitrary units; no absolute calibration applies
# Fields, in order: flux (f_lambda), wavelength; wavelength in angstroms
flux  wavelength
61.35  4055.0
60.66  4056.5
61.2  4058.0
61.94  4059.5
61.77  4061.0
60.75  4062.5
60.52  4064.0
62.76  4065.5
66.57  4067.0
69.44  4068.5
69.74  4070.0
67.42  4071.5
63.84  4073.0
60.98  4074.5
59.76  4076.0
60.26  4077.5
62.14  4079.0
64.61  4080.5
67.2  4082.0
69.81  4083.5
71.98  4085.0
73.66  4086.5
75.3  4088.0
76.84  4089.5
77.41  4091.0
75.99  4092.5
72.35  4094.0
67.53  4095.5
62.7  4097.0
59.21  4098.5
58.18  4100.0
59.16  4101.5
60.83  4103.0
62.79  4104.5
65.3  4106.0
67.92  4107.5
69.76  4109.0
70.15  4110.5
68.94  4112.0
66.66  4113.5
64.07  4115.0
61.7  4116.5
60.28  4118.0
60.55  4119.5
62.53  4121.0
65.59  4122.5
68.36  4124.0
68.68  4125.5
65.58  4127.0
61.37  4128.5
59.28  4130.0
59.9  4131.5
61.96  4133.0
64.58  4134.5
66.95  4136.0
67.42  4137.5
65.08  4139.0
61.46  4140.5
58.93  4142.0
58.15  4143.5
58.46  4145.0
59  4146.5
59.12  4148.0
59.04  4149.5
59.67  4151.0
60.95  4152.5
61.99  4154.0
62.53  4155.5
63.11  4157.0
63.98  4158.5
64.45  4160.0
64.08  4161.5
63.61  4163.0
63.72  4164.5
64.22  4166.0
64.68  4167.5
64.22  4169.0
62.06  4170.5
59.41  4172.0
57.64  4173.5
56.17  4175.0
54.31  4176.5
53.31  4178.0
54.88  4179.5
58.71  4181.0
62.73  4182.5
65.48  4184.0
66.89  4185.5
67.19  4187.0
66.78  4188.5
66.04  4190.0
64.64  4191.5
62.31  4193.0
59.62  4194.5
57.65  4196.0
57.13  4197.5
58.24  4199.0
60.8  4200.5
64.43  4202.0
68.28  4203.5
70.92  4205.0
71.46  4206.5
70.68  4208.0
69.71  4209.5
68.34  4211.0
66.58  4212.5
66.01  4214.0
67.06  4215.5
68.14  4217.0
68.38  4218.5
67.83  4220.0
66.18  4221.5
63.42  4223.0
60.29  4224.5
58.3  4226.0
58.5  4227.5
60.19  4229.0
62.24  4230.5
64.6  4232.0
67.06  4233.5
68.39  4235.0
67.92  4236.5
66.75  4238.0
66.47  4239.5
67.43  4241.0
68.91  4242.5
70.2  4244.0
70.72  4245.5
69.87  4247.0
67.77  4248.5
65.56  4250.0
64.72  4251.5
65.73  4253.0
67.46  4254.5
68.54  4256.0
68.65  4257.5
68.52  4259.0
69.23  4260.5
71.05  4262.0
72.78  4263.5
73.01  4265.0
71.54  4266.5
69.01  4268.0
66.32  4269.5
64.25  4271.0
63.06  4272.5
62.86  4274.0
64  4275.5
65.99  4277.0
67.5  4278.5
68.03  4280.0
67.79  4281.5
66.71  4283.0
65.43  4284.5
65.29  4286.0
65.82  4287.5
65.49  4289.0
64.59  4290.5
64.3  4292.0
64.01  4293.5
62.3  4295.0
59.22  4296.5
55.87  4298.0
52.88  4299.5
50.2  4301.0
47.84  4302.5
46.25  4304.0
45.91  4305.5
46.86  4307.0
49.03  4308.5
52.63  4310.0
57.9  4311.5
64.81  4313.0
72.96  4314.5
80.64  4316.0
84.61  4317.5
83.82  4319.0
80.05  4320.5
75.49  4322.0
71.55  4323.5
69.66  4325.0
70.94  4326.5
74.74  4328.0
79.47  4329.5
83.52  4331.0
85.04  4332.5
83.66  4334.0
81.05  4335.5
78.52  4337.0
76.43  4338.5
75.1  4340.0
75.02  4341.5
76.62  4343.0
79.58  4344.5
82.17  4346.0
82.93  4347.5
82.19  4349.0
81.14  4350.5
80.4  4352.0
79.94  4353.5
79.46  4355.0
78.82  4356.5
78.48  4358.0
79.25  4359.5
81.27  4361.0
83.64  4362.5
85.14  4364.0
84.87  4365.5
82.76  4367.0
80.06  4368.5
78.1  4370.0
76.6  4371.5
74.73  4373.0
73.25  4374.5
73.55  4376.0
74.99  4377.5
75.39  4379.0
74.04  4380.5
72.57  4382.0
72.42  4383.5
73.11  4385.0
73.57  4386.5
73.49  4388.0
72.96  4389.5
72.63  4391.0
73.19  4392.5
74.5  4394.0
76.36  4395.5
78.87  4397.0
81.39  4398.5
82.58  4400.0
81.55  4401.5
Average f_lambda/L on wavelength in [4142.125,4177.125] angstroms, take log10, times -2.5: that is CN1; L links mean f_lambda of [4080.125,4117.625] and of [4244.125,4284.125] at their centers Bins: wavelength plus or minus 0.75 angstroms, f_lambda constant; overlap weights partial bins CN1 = 0.111 mag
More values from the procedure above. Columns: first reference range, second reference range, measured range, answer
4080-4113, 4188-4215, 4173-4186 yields 0.12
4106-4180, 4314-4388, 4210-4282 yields 0.06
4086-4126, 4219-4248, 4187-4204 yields 0.06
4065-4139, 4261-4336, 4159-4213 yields 0.05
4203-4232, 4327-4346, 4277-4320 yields 0.20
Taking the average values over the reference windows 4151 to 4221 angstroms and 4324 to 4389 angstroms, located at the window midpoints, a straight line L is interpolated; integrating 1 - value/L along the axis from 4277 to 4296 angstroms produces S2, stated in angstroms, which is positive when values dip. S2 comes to 1.7 angstroms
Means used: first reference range 63.5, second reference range 78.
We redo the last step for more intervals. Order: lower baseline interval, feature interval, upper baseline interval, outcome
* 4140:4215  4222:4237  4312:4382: 1.0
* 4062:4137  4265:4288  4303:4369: 1.9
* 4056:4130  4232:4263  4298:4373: 1.1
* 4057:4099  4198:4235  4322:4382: 3.7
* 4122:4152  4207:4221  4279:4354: -0.6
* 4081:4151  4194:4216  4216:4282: 0.3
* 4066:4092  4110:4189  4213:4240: 4.9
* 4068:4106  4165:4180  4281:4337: 1.7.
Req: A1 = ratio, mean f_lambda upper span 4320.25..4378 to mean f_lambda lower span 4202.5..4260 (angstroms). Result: 1.18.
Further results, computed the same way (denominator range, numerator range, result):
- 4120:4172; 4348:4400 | 1.24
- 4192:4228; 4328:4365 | 1.24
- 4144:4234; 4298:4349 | 1.12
